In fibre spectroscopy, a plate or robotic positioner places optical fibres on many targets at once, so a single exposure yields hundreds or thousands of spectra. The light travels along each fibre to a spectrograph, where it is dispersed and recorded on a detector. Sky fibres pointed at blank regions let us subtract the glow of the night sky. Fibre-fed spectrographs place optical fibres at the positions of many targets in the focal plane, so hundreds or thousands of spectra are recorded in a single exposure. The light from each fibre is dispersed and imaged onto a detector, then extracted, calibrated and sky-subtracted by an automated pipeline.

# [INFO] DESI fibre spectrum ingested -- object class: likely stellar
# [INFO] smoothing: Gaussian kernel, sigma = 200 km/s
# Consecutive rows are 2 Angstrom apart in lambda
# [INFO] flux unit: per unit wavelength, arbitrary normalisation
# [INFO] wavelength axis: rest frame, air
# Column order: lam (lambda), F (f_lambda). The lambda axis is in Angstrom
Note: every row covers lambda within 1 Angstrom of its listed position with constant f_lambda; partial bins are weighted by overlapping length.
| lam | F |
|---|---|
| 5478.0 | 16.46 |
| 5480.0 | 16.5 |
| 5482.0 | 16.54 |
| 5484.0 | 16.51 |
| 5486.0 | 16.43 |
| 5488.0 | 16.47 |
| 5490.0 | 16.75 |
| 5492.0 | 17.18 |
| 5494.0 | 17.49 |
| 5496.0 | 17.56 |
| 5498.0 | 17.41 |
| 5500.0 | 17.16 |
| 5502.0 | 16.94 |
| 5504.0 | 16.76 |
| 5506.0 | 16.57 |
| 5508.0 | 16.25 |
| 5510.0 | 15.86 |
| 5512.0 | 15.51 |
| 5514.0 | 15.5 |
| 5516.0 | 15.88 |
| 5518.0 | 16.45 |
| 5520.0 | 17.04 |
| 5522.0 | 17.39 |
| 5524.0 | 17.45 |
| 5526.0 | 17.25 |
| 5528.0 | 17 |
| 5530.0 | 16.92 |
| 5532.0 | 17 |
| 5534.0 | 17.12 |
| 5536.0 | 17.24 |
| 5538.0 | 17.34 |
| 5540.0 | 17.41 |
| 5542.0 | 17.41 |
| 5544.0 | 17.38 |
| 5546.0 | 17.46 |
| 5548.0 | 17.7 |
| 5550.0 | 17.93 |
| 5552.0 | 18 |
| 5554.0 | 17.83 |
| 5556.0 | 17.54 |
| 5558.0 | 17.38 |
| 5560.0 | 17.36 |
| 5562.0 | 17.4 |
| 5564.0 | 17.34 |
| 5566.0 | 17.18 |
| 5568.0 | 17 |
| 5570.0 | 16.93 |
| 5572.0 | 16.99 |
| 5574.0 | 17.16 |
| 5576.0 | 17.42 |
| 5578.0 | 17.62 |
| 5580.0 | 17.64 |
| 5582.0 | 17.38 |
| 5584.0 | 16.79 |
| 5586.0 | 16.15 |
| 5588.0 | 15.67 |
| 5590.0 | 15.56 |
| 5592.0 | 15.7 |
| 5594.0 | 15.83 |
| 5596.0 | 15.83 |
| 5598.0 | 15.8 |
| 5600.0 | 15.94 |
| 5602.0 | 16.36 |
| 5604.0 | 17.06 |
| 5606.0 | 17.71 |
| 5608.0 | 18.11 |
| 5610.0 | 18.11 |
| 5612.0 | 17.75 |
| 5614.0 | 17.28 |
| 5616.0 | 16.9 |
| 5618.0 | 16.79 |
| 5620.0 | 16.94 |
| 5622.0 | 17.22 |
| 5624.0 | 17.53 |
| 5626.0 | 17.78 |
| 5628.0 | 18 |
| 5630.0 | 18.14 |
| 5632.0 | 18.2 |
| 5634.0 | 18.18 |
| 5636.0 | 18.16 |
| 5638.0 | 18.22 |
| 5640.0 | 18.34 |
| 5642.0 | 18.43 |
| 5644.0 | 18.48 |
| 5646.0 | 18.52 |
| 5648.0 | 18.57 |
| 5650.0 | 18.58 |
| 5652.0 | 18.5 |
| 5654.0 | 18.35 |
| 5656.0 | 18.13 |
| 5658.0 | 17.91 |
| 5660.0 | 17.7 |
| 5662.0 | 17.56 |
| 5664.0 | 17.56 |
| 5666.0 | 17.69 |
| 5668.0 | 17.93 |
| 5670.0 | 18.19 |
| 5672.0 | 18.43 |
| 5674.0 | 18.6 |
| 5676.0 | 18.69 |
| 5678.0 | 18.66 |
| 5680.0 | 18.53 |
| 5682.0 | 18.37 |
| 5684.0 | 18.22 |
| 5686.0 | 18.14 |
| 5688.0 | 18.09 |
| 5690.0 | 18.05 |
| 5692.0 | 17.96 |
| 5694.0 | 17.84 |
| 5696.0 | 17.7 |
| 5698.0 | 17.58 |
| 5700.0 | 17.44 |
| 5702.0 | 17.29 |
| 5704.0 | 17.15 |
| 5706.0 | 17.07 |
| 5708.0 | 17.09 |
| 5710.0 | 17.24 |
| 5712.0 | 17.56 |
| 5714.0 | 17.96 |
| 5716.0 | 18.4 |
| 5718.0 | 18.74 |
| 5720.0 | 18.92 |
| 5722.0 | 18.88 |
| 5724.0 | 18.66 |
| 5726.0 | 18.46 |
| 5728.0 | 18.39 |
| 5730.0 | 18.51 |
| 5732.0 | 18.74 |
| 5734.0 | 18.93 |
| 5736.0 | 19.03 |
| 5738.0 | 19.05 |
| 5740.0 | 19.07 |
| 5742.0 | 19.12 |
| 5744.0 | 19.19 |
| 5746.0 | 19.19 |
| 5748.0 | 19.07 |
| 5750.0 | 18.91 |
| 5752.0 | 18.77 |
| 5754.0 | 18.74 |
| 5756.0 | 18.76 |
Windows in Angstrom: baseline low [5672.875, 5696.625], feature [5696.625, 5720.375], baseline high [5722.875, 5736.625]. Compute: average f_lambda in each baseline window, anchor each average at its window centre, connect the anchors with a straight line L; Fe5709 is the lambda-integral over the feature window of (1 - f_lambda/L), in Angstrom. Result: 1.0 Angstrom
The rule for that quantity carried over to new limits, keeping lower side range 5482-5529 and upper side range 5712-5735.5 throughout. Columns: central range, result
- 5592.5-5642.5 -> 0.9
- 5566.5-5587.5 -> 0.3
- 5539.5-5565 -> -0.6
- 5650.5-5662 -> -0.1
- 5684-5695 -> 0.1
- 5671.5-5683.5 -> -0.2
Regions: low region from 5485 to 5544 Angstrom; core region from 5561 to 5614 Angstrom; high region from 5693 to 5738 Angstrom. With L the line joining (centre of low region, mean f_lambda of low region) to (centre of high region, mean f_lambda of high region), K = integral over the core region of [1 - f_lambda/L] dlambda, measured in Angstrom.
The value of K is 1.3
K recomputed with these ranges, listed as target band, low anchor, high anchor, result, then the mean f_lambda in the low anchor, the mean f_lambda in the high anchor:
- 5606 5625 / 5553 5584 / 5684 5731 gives 0.13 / 17.3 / 18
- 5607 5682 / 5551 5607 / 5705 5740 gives -2.01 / 16.9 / 18.4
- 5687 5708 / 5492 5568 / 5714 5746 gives 1.05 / 17.1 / 18.8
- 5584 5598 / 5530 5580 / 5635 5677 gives 1.44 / 17.4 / 18.2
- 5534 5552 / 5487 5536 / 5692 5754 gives -0.49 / 16.8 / 18.3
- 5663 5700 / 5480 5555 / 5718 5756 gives 0.56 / 17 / 18.9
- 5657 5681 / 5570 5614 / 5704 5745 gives -0.51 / 16.8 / 18.4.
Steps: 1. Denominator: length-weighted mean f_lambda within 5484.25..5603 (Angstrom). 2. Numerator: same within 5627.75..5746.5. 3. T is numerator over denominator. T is 1.08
